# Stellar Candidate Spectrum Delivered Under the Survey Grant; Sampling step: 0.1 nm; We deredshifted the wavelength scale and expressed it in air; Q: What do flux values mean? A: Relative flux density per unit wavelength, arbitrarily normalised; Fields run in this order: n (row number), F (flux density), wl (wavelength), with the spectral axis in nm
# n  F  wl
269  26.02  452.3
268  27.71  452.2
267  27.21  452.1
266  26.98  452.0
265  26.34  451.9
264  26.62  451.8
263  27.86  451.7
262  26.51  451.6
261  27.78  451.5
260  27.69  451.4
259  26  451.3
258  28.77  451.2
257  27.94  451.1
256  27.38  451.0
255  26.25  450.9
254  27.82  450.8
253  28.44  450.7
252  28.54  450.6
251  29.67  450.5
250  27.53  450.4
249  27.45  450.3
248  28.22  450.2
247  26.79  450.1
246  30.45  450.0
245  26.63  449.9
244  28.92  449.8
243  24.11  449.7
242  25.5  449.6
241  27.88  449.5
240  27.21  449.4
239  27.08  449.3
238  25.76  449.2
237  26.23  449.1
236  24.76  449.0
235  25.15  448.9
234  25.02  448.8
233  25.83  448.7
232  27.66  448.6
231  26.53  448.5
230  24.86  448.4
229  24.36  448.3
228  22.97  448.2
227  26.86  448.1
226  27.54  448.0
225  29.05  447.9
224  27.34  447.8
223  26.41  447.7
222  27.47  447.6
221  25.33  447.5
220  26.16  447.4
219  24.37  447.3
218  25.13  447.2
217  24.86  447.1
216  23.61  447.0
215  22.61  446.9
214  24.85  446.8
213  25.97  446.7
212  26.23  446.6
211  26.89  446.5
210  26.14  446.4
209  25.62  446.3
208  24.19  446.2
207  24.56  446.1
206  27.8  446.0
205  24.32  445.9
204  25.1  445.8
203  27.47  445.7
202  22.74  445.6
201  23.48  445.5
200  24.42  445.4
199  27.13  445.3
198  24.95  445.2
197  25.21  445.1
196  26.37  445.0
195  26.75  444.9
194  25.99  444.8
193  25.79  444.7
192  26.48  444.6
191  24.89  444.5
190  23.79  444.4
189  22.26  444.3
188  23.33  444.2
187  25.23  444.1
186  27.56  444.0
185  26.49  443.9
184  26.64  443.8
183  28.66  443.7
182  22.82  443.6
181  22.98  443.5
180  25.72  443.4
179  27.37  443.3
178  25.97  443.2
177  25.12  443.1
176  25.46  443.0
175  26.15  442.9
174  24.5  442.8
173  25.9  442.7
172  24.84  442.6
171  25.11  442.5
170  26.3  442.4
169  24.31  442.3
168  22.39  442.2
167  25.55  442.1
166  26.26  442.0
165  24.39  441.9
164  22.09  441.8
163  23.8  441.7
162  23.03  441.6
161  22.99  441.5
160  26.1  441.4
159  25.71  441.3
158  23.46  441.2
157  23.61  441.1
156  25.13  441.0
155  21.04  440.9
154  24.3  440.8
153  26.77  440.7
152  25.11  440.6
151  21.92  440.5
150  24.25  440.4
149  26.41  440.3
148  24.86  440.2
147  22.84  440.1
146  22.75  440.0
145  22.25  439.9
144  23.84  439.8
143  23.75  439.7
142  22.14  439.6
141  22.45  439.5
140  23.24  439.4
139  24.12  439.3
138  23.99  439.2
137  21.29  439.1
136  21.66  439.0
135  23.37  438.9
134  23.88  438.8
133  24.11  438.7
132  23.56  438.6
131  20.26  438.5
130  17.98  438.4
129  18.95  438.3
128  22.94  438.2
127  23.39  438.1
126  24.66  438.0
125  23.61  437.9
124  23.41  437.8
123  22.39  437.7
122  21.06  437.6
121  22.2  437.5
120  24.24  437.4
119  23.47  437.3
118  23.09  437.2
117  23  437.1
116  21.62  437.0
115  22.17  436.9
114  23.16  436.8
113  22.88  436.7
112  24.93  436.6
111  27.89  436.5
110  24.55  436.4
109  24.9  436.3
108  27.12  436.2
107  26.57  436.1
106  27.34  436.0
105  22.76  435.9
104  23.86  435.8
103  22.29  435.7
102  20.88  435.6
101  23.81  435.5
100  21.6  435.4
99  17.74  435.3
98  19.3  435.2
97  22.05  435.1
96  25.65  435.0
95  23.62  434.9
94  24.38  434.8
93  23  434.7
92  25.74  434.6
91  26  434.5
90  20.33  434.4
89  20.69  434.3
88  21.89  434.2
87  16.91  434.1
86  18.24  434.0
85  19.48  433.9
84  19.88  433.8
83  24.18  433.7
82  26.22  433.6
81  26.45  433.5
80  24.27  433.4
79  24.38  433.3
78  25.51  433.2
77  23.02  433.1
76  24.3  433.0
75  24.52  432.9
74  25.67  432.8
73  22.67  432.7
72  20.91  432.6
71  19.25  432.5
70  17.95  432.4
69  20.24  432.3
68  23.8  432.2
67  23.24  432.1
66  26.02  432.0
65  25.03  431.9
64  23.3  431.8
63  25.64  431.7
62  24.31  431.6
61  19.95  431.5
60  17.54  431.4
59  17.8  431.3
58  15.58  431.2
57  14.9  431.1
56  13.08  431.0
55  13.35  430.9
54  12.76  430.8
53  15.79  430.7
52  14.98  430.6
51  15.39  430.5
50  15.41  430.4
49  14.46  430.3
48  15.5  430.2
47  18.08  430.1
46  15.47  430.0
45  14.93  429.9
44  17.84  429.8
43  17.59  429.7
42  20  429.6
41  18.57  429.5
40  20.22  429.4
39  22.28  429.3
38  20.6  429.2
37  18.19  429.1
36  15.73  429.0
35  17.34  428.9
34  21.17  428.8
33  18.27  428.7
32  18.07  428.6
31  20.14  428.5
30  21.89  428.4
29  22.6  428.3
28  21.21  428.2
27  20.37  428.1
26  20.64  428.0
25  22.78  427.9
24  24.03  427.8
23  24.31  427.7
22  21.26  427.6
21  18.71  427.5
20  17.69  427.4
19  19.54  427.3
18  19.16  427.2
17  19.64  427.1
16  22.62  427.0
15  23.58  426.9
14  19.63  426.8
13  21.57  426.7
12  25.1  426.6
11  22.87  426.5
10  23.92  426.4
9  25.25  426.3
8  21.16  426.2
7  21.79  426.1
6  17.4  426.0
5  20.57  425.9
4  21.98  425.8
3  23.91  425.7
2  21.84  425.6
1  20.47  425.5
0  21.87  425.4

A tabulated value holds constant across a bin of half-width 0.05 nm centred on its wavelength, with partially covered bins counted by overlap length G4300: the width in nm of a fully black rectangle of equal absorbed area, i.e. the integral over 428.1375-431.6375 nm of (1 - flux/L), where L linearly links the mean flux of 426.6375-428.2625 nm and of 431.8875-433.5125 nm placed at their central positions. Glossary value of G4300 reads 0.687 nm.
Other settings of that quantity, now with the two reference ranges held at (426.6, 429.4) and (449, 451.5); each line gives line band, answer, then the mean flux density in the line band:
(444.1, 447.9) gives 0.11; 25.3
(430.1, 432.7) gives 0.35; 18.7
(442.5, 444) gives -0.03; 25.7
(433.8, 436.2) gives 0.03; 22.4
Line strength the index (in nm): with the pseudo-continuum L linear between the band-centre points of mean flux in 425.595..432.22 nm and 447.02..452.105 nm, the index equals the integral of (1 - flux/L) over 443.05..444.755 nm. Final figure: -0.04 nm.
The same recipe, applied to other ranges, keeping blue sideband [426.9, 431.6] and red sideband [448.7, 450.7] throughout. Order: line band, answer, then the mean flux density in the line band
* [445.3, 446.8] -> 0.006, 25.4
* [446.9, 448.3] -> 0.020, 25.8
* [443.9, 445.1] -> -0.024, 25.4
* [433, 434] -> -0.157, 23.5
